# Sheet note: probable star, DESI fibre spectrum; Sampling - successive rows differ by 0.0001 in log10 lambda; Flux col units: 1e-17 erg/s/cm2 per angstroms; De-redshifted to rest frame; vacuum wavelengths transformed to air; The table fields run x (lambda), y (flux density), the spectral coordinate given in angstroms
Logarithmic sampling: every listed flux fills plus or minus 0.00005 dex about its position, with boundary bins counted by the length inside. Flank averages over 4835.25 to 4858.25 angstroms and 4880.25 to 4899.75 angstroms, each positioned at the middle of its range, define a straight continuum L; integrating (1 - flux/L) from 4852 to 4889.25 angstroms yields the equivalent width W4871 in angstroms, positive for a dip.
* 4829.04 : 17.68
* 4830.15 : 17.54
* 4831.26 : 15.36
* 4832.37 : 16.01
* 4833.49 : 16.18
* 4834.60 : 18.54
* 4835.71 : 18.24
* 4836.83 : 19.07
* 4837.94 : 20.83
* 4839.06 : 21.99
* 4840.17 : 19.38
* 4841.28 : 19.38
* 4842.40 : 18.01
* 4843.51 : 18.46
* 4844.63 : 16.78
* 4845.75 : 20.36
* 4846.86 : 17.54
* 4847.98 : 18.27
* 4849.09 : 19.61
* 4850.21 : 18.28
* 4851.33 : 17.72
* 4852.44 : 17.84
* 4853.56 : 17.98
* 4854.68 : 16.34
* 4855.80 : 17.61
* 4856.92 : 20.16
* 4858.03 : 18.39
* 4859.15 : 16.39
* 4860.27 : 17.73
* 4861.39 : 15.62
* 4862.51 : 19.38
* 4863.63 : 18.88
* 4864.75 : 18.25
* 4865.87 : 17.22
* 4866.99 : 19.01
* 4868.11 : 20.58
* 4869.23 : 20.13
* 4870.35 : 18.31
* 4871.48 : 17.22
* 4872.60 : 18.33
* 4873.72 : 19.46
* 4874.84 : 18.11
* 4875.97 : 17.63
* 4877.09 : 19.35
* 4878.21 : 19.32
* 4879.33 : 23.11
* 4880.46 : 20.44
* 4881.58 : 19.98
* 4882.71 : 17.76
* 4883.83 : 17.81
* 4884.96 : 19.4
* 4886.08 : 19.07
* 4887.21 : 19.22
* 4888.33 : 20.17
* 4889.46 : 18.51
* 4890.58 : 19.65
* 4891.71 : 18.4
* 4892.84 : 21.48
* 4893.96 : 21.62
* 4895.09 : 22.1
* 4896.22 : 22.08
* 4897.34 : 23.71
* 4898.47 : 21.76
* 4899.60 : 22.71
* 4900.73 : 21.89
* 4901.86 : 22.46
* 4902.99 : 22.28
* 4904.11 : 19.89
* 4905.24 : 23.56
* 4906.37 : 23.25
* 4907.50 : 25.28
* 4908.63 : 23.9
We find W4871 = 1.7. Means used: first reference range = 18.7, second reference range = 20.3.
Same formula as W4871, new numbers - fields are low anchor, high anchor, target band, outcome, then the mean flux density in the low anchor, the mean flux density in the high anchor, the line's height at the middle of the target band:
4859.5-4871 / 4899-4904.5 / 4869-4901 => 0.6 angstroms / 18.5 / 21.9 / 20.3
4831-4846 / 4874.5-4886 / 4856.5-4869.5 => 0.4 angstroms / 18.5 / 19.3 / 19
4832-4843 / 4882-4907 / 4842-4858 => 0.9 angstroms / 18.8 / 20.9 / 19.3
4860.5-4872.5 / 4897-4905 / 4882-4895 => 0.8 angstroms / 18.4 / 22.1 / 20.8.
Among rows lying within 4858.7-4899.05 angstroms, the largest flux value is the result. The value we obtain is 23.71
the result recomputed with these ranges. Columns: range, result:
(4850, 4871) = 20.58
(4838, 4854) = 21.99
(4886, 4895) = 21.62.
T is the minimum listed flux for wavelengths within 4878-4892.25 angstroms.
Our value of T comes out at 17.76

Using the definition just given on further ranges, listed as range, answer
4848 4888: 15.62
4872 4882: 17.63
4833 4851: 16.18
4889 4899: 18.4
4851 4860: 16.34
